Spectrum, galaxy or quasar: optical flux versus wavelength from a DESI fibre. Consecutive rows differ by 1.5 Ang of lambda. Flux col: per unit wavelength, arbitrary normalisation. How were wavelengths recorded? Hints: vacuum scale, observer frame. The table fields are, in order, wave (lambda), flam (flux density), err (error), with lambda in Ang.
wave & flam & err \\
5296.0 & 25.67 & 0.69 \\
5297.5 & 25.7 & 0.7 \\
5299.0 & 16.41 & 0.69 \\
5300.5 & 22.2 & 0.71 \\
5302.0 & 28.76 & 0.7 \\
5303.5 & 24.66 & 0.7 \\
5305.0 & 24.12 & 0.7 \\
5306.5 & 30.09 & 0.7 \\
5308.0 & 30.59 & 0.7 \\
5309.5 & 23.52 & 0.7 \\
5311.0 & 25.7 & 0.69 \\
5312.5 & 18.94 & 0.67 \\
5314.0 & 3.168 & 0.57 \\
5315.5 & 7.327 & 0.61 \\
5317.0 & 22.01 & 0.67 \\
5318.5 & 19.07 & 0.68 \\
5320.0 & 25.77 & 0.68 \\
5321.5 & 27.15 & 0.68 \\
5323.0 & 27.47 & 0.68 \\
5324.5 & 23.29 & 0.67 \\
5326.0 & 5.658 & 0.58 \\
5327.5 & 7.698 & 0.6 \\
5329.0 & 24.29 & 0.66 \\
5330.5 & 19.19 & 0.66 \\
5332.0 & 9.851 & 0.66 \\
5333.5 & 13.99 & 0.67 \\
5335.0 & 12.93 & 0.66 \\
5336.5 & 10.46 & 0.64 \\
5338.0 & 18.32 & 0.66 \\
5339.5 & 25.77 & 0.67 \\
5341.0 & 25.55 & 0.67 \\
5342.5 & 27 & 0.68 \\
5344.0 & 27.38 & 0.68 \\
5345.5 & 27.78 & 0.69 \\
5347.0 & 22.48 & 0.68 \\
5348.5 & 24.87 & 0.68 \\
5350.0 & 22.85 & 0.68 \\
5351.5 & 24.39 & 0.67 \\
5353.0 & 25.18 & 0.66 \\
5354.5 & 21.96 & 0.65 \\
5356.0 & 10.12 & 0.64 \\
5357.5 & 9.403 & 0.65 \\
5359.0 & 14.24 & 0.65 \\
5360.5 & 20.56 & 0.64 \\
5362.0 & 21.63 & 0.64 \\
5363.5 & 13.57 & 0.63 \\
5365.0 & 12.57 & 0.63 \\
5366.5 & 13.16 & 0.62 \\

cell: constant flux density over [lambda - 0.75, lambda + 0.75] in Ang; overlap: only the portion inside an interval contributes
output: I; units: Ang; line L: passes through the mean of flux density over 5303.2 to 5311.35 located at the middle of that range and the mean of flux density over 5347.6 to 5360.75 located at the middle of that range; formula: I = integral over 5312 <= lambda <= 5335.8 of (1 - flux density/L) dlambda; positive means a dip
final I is 7.2 Ang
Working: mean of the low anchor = 26.6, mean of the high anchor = 19.3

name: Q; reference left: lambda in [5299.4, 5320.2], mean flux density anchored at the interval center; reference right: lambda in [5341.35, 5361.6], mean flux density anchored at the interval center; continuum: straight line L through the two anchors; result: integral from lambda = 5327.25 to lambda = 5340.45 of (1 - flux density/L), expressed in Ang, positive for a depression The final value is 3.2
